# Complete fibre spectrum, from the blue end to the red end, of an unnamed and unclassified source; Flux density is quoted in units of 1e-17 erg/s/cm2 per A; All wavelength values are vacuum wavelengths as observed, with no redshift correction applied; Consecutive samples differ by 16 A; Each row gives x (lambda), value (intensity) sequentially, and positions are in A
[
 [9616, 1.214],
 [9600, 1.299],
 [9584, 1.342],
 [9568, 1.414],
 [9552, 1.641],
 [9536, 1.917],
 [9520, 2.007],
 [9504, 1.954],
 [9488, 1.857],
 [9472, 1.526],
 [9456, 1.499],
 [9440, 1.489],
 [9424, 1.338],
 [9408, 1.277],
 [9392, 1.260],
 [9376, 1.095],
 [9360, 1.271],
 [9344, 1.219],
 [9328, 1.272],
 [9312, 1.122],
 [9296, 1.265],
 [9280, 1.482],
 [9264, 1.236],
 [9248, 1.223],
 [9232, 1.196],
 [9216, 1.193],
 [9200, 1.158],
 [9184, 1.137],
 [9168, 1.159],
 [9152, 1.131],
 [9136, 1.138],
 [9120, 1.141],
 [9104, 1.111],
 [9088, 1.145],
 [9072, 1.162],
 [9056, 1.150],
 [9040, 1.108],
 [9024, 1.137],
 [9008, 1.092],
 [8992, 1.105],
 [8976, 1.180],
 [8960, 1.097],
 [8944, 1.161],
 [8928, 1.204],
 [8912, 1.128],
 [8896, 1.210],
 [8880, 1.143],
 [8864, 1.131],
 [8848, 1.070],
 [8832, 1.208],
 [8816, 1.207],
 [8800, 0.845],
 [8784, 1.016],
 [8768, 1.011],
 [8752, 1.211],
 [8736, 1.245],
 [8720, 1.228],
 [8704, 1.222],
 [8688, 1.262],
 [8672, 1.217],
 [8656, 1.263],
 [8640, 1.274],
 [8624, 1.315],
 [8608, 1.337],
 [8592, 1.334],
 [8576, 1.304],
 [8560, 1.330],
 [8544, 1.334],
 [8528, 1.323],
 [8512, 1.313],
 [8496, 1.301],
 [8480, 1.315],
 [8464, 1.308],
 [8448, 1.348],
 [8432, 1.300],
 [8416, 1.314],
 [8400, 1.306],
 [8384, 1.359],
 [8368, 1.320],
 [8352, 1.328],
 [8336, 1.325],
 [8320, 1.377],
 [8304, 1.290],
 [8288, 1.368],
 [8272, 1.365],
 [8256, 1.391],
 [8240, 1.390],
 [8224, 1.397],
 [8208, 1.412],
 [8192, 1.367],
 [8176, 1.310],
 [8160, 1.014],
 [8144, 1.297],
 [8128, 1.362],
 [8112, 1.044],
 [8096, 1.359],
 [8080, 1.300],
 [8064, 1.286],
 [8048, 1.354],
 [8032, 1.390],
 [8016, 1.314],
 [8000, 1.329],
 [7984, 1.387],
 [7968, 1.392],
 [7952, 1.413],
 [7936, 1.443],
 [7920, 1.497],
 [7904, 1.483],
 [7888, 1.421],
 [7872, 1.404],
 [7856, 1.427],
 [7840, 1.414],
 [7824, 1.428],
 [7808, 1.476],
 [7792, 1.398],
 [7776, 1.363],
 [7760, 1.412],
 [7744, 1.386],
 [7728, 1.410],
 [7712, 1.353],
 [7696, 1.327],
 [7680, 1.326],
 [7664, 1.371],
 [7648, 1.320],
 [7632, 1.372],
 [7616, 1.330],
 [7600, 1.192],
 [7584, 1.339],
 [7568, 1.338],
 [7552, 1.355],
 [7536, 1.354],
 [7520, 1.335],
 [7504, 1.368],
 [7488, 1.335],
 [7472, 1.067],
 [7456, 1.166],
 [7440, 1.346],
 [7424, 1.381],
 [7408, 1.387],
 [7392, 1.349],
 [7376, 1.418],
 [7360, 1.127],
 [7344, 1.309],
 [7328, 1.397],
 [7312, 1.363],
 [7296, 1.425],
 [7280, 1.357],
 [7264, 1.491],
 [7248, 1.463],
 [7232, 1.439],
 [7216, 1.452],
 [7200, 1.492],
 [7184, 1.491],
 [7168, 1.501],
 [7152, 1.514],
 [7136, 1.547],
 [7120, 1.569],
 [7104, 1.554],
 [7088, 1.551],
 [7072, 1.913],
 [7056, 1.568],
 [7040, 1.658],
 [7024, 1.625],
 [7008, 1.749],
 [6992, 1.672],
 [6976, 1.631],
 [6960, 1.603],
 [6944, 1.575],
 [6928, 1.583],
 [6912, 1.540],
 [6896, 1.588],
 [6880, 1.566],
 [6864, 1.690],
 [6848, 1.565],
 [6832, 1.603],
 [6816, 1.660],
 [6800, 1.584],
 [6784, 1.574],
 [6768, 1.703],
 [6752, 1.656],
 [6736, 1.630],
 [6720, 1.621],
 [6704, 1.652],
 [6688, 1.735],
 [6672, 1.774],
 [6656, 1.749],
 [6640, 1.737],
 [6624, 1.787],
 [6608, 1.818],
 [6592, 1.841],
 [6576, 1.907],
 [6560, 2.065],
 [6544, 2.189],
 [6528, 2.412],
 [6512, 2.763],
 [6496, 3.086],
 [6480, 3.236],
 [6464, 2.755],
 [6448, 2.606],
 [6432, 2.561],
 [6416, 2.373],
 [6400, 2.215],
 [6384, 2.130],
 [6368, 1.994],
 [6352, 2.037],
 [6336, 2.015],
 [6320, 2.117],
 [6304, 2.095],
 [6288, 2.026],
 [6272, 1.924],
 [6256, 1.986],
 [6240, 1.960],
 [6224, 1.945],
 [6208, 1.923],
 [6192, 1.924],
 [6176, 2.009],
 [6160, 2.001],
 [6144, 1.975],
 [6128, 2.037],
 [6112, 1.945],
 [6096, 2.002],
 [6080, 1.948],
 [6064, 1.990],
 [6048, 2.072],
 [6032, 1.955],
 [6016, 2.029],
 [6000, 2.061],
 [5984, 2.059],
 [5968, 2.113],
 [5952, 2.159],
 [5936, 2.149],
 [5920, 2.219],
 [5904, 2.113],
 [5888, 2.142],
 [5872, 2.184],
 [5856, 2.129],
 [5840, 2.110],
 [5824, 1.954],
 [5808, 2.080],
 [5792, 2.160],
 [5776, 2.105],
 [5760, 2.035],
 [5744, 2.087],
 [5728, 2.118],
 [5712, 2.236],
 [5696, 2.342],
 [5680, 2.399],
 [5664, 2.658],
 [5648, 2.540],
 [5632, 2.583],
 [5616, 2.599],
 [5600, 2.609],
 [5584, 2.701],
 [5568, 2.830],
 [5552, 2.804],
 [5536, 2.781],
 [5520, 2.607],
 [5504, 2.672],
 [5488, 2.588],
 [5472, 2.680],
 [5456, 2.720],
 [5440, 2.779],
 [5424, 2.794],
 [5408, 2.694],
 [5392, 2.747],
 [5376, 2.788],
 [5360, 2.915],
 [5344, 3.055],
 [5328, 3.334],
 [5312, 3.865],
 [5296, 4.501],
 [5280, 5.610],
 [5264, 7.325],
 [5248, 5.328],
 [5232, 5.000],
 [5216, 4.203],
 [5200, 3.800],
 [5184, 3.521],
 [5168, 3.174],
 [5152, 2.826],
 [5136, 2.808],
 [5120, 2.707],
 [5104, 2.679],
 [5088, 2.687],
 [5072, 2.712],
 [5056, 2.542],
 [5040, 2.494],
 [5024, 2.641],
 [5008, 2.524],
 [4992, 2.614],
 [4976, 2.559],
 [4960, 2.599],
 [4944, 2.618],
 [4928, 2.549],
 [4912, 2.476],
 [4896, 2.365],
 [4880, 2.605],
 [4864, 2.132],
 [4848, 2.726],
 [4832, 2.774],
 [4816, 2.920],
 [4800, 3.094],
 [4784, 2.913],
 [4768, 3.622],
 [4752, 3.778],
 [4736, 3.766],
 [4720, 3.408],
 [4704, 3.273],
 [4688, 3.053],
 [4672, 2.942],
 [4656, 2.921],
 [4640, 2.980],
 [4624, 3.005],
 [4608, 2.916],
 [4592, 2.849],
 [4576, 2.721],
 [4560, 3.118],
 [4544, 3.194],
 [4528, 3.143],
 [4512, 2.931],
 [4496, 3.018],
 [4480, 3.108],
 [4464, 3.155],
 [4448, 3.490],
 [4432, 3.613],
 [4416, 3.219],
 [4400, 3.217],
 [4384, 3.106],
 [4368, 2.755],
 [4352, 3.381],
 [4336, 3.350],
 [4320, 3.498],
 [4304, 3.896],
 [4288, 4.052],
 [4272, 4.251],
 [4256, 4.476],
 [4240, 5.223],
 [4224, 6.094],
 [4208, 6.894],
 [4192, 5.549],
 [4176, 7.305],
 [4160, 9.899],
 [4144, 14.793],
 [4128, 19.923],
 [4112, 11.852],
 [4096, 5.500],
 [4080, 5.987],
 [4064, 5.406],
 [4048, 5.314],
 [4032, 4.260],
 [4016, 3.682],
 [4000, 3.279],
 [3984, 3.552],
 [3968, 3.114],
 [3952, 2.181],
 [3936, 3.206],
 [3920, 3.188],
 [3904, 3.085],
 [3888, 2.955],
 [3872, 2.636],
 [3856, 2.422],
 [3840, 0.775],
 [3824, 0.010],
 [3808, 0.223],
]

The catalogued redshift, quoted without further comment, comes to 2.40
